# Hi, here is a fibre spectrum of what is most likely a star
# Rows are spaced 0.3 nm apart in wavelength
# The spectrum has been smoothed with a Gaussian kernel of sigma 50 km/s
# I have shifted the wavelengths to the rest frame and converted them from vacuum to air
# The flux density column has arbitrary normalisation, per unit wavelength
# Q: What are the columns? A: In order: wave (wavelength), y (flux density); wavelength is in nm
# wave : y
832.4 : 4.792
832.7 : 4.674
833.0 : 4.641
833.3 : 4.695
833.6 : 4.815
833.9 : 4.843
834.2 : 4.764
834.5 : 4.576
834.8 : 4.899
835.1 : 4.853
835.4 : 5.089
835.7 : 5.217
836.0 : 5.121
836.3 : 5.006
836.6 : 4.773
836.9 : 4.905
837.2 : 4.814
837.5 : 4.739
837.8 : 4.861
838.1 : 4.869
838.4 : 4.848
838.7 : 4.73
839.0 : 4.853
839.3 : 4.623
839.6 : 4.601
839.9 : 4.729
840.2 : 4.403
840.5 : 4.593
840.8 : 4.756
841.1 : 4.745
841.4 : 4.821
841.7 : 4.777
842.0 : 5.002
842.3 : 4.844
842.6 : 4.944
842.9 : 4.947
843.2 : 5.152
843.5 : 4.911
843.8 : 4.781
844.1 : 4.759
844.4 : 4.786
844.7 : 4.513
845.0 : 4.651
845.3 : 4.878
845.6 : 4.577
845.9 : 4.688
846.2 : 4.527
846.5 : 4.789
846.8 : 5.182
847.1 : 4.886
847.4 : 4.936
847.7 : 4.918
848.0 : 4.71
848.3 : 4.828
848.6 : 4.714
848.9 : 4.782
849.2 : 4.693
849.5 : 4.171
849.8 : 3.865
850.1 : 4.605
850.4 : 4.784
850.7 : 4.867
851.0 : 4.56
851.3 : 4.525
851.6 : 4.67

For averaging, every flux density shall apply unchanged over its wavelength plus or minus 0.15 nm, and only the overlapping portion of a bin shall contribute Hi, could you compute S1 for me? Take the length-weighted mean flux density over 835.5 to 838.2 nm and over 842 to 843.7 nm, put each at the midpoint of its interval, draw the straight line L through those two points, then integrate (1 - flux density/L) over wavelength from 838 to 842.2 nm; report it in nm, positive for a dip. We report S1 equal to 0.17 nm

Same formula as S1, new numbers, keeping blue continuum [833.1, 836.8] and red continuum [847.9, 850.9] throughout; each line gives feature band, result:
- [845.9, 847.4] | -0.06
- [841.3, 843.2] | -0.07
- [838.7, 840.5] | 0.06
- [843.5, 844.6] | -0.02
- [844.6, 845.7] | 0.00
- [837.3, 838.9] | 0.00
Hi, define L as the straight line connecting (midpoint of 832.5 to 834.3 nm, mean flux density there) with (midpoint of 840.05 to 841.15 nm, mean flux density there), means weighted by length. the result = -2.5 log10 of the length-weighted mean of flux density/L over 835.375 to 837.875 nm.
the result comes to -0.06 mag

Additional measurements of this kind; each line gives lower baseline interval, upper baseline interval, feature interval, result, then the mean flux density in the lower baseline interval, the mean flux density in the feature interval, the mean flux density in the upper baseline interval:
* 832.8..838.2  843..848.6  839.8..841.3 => 0.042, 4.86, 4.65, 4.8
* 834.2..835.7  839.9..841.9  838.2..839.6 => 0.002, 4.88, 4.75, 4.69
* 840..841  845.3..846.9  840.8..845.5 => -0.036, 4.6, 4.83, 4.75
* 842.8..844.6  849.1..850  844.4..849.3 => -0.057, 4.88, 4.77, 4.24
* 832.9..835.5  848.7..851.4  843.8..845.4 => -0.021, 4.79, 4.72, 4.54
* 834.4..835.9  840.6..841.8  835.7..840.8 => 0.014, 4.94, 4.79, 4.77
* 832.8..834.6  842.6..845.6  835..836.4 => -0.072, 4.73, 5.07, 4.81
